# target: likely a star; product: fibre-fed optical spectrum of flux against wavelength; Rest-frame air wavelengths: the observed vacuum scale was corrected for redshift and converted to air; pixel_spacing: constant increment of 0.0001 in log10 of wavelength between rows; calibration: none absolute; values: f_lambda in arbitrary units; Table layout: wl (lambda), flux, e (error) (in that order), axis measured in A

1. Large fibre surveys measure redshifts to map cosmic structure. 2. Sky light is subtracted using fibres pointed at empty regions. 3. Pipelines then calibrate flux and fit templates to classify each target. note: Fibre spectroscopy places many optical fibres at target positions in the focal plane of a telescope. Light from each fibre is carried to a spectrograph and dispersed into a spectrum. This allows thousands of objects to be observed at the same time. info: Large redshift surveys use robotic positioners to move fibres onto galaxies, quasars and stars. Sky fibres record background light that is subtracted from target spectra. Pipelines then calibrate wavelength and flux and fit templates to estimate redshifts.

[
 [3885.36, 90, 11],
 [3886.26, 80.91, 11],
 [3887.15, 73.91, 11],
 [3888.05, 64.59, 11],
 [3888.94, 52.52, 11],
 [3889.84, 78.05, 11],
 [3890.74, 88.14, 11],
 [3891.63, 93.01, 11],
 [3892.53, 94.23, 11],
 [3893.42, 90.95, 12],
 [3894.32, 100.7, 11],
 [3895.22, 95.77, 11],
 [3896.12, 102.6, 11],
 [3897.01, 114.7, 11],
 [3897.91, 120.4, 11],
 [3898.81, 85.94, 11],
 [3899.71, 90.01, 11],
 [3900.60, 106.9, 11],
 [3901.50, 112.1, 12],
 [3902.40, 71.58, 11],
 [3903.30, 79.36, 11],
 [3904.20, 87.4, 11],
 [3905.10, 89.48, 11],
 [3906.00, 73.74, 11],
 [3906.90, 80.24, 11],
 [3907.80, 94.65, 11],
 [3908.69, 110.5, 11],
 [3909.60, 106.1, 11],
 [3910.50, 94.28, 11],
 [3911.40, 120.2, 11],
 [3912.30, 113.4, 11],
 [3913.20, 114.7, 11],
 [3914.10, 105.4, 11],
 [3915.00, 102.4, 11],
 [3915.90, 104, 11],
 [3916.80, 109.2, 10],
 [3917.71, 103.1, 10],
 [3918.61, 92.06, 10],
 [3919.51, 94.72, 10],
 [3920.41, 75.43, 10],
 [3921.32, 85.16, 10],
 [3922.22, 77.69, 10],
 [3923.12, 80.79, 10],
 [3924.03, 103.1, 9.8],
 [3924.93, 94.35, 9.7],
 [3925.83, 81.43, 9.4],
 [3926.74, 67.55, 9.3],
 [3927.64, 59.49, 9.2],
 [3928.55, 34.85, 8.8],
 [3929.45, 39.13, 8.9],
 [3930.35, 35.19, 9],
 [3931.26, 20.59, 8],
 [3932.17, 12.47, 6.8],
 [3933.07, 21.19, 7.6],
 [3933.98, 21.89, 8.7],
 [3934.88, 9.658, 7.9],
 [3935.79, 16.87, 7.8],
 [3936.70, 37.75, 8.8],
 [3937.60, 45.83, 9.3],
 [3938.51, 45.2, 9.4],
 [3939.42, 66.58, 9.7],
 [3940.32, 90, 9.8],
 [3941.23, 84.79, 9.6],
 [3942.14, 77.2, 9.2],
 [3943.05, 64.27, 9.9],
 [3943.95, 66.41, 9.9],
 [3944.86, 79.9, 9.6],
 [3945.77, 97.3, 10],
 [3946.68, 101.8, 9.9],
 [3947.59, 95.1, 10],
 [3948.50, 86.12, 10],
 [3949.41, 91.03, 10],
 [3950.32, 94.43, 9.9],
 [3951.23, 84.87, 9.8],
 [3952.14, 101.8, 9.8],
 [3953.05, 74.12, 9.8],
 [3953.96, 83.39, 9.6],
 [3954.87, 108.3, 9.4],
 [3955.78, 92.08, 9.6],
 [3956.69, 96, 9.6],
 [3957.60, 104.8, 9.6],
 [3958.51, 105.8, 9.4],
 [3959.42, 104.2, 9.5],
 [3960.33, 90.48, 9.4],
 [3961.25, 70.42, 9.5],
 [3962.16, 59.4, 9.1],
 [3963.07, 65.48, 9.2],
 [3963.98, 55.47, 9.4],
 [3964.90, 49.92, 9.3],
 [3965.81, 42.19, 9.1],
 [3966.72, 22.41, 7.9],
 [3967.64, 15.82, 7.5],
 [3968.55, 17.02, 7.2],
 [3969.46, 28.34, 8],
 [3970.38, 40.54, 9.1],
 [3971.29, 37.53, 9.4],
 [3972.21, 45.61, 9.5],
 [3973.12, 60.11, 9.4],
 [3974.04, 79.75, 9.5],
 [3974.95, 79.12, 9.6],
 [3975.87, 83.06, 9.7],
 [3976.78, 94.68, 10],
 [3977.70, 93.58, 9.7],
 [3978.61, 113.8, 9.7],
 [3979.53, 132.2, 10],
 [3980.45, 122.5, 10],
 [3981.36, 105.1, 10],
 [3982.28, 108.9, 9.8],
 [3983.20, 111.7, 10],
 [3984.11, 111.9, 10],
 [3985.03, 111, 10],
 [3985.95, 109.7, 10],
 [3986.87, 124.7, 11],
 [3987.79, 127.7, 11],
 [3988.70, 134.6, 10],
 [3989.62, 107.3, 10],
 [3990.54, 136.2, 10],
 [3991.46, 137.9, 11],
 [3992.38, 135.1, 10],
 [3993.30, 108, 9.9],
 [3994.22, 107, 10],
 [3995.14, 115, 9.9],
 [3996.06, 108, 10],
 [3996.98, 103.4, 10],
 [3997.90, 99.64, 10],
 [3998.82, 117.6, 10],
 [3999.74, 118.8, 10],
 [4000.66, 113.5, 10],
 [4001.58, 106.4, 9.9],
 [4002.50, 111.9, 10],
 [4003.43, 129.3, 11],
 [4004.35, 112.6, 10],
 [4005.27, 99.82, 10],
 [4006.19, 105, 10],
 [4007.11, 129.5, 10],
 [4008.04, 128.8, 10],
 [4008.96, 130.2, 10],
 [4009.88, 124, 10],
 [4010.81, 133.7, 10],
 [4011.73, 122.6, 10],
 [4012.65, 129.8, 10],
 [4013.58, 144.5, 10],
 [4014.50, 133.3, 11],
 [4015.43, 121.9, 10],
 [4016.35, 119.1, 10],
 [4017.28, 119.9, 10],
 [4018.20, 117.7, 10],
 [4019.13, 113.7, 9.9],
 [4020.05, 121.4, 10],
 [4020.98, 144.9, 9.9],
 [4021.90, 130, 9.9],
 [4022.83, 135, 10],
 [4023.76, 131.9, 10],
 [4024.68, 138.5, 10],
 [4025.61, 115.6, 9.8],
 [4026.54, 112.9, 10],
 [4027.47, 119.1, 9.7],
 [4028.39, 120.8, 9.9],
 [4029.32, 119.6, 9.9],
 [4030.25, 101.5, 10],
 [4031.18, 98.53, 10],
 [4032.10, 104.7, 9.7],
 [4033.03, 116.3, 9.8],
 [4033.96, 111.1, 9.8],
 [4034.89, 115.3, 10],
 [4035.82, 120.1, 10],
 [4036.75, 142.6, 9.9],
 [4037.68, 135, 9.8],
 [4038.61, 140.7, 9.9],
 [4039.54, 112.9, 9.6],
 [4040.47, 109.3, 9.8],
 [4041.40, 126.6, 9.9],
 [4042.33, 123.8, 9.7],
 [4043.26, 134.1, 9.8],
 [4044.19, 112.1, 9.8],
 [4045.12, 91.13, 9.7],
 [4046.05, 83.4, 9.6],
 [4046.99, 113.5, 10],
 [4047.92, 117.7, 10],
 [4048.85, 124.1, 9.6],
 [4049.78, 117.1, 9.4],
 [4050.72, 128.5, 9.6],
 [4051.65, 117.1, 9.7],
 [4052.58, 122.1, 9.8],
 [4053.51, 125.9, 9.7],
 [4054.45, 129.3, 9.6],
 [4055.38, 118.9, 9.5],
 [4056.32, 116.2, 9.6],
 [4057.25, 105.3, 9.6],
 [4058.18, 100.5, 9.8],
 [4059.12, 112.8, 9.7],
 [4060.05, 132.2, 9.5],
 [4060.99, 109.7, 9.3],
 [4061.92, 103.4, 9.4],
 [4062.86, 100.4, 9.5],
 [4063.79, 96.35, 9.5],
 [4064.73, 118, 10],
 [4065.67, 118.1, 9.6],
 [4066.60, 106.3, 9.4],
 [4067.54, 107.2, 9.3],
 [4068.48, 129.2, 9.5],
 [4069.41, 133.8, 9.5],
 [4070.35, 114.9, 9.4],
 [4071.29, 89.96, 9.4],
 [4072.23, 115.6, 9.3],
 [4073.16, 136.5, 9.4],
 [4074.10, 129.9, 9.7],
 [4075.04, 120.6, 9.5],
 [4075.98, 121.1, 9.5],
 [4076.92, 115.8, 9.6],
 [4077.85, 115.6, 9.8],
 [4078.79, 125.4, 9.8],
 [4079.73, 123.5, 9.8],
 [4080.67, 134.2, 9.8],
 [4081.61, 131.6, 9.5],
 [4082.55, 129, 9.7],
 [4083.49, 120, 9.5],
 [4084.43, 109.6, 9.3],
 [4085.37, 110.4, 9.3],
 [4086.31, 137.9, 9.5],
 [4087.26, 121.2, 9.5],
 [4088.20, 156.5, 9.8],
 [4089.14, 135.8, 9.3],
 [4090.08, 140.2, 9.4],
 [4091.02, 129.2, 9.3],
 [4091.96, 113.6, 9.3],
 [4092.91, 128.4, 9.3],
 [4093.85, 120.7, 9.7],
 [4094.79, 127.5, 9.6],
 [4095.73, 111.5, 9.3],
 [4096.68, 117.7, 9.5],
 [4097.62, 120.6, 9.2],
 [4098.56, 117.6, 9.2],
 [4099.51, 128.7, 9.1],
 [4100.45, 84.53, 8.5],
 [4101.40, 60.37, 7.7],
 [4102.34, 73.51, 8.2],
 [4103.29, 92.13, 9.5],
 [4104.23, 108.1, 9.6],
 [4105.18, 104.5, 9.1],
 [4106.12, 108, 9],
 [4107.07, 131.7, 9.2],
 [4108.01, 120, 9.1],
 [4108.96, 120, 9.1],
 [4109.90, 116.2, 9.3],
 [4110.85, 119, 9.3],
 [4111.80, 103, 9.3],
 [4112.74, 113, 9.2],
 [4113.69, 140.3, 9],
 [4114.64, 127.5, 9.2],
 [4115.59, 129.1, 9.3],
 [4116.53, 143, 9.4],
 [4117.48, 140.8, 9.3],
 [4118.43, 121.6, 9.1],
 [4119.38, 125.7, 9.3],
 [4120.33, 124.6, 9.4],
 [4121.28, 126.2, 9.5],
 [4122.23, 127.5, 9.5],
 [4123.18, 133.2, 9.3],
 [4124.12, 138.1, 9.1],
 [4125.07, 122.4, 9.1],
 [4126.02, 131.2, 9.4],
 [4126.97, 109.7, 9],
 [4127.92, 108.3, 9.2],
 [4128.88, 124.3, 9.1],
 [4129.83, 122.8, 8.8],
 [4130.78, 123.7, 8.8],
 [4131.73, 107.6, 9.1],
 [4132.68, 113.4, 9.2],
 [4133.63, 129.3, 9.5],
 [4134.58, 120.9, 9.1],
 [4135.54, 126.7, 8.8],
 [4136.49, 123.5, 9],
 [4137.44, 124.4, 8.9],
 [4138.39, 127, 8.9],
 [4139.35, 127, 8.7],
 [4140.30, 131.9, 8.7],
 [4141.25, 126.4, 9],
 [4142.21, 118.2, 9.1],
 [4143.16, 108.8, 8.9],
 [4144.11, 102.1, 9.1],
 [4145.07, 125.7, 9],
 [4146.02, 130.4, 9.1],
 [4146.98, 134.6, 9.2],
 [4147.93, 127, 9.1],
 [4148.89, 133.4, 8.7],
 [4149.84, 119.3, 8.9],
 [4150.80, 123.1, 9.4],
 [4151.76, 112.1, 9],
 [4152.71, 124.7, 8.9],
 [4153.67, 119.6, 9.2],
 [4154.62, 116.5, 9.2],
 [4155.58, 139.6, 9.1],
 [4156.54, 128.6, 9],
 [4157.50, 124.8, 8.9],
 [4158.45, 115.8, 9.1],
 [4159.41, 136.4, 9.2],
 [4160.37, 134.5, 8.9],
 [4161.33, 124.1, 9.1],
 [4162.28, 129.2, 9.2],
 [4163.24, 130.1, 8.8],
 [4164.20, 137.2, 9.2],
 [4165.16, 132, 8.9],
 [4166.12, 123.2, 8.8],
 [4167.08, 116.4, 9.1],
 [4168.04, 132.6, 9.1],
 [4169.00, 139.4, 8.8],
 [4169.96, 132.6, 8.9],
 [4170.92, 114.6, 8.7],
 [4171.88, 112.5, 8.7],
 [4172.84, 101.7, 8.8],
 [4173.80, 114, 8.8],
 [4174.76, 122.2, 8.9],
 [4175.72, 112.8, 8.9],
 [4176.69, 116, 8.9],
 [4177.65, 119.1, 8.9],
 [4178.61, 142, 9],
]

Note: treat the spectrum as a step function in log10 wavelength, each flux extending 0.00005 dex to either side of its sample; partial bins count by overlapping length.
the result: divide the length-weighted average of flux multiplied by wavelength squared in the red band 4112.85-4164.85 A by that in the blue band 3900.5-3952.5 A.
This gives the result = 1.80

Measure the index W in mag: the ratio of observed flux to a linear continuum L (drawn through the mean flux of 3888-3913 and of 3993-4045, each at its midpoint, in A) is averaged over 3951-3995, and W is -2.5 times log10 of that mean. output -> 0.24 mag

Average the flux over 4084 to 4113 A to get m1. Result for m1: 116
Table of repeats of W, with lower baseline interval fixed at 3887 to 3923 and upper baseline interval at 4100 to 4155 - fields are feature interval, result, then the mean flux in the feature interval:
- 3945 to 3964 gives 0.12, 89.3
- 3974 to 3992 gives -0.09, 112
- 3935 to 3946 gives 0.50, 62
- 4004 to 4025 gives -0.18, 126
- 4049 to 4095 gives -0.07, 120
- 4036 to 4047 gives -0.09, 119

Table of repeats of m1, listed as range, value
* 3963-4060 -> 109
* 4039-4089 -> 118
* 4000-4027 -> 123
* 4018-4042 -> 121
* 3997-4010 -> 116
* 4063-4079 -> 117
